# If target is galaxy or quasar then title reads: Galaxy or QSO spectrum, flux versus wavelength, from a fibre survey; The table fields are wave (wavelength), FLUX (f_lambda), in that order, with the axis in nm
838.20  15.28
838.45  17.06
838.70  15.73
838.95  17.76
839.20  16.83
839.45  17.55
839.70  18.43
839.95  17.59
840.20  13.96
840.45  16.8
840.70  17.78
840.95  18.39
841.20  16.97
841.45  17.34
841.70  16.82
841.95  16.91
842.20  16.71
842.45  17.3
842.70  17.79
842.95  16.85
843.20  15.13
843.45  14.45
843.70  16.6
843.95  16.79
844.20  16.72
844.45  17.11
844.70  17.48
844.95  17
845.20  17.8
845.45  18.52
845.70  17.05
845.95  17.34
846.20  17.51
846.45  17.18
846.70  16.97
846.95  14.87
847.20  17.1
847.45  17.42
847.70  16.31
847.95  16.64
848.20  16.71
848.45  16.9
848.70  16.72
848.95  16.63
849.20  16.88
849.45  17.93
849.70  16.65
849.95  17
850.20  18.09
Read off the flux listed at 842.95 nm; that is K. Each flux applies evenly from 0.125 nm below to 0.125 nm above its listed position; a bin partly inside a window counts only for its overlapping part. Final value 16.85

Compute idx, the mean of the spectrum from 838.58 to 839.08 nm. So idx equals 16.8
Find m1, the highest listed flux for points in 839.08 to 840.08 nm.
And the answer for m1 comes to 18.43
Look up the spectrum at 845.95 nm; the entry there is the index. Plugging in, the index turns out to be 17.34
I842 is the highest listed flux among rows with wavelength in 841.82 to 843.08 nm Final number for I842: 17.79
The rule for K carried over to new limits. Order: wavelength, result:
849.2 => 16.88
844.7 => 17.48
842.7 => 17.79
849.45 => 17.93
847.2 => 17.1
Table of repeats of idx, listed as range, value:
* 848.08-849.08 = 16.7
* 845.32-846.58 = 17.5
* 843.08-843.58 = 14.8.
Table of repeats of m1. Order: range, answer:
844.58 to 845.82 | 18.52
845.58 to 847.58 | 17.51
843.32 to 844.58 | 17.11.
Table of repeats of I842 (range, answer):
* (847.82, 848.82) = 16.9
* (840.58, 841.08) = 18.39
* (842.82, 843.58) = 16.85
